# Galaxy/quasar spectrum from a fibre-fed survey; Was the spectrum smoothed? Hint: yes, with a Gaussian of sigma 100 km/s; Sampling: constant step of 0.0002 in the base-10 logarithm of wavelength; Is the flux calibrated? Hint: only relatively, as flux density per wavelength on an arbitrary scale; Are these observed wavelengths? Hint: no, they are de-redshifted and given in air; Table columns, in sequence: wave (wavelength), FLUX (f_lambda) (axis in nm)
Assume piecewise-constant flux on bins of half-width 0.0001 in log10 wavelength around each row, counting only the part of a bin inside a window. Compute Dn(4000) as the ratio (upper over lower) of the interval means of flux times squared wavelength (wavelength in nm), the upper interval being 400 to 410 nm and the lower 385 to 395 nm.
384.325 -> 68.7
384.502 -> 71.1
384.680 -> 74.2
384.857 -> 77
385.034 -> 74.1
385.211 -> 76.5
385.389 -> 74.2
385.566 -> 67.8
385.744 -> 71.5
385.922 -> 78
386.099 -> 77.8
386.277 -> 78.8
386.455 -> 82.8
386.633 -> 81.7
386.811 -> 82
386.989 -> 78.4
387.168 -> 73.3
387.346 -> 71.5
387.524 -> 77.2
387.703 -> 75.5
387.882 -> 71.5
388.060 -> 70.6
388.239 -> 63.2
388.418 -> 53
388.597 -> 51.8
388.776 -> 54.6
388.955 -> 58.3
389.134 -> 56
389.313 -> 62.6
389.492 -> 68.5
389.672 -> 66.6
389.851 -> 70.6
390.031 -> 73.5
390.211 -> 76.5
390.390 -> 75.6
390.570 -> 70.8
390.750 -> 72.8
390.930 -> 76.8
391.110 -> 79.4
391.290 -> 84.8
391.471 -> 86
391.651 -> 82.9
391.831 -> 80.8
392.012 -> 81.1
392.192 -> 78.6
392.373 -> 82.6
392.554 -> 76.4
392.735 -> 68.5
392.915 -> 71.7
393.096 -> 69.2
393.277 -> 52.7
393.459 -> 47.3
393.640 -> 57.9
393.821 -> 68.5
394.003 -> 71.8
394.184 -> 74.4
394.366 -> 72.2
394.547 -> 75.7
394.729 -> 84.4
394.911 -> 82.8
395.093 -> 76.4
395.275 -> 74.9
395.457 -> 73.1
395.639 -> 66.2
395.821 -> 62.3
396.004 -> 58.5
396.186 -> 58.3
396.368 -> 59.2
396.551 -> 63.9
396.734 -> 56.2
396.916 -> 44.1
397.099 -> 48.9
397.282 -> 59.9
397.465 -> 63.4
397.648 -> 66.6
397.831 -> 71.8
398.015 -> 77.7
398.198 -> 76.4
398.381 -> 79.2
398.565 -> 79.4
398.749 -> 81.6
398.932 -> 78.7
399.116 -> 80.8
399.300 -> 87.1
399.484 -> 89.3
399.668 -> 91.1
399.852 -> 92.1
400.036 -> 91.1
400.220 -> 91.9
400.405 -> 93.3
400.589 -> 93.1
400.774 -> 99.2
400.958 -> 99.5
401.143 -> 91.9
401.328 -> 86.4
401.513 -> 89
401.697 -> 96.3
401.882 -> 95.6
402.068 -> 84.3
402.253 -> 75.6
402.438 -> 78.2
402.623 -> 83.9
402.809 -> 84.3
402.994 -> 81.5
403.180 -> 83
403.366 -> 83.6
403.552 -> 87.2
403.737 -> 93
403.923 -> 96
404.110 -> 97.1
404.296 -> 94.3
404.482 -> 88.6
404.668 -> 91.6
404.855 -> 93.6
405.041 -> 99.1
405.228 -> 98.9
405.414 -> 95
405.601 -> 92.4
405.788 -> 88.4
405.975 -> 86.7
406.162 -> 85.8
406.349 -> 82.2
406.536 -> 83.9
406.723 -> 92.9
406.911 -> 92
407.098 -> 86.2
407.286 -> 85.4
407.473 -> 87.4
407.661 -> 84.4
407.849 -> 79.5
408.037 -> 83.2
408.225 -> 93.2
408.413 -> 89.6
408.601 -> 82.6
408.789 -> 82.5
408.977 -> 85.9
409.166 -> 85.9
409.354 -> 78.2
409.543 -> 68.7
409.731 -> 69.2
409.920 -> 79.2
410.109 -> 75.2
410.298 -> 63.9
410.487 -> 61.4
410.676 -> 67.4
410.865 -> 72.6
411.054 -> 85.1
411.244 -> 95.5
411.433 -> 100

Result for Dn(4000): 1.31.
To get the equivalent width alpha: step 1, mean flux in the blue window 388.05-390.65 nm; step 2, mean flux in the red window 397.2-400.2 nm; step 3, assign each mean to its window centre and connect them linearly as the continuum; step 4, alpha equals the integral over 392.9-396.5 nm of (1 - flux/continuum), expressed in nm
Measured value 0.26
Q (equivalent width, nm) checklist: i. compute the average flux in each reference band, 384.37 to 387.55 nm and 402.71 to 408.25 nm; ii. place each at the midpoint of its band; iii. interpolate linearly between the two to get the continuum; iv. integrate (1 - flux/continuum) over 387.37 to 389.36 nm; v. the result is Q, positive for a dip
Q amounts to 0.36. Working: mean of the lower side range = 75.9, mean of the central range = 63.4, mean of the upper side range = 88.9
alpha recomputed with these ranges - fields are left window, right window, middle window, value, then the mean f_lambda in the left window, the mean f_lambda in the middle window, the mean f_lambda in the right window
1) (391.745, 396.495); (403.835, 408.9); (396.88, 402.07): -0.24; 70.1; 82.5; 89.3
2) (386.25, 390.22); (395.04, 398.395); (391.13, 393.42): -0.29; 69.2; 75.7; 64.7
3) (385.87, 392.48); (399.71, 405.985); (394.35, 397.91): 0.70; 73.1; 65.8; 90.5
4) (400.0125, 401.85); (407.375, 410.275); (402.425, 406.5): -0.07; 93.4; 89.4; 81.2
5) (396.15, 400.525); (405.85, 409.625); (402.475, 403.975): -0.11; 74.6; 86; 84.9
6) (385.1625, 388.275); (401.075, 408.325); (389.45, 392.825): 0.08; 75.3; 76.6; 88.5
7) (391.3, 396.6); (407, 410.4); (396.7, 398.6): 0.21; 71.2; 65.7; 81.1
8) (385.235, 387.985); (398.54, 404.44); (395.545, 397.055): 0.46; 76.1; 58.3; 88.5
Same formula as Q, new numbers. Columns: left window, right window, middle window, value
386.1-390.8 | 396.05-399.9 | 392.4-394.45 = 0.11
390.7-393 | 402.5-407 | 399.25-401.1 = -0.15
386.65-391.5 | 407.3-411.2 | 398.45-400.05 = -0.23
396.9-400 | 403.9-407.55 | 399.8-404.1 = -0.34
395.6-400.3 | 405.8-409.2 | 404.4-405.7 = -0.18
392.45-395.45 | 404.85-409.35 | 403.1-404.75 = -0.14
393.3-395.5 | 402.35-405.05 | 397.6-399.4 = 0.01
